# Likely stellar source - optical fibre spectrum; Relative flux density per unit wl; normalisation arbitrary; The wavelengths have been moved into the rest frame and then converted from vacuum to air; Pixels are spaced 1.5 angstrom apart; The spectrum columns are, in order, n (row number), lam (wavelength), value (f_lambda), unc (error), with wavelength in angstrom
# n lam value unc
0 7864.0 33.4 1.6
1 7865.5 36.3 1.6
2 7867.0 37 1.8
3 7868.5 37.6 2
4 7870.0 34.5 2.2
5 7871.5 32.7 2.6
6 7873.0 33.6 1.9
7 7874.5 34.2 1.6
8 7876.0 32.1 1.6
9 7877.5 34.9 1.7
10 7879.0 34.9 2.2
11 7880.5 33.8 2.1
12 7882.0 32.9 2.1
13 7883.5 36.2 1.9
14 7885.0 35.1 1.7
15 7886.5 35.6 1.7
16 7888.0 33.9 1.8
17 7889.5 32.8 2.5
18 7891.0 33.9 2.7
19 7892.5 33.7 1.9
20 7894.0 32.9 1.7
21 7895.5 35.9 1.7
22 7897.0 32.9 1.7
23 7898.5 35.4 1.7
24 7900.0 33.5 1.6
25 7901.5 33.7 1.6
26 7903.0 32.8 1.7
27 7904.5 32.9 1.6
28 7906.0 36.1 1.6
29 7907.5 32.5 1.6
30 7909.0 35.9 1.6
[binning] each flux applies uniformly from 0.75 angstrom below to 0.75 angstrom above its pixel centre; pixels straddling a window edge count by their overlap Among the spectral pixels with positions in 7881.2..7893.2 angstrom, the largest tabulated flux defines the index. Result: 36.2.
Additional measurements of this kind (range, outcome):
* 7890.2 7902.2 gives 35.9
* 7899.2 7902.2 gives 33.7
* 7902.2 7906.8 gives 36.1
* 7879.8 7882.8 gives 33.8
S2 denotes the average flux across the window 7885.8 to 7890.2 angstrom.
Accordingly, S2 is 34.1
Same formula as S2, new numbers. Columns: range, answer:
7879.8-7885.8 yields 34.5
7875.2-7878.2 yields 33.5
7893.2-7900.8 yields 34.1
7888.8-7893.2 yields 33.5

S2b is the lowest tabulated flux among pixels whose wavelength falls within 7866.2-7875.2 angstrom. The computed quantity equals 32.7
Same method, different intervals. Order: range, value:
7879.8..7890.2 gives 32.8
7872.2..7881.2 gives 32.1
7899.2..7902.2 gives 33.5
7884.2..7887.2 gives 35.1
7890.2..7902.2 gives 32.9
